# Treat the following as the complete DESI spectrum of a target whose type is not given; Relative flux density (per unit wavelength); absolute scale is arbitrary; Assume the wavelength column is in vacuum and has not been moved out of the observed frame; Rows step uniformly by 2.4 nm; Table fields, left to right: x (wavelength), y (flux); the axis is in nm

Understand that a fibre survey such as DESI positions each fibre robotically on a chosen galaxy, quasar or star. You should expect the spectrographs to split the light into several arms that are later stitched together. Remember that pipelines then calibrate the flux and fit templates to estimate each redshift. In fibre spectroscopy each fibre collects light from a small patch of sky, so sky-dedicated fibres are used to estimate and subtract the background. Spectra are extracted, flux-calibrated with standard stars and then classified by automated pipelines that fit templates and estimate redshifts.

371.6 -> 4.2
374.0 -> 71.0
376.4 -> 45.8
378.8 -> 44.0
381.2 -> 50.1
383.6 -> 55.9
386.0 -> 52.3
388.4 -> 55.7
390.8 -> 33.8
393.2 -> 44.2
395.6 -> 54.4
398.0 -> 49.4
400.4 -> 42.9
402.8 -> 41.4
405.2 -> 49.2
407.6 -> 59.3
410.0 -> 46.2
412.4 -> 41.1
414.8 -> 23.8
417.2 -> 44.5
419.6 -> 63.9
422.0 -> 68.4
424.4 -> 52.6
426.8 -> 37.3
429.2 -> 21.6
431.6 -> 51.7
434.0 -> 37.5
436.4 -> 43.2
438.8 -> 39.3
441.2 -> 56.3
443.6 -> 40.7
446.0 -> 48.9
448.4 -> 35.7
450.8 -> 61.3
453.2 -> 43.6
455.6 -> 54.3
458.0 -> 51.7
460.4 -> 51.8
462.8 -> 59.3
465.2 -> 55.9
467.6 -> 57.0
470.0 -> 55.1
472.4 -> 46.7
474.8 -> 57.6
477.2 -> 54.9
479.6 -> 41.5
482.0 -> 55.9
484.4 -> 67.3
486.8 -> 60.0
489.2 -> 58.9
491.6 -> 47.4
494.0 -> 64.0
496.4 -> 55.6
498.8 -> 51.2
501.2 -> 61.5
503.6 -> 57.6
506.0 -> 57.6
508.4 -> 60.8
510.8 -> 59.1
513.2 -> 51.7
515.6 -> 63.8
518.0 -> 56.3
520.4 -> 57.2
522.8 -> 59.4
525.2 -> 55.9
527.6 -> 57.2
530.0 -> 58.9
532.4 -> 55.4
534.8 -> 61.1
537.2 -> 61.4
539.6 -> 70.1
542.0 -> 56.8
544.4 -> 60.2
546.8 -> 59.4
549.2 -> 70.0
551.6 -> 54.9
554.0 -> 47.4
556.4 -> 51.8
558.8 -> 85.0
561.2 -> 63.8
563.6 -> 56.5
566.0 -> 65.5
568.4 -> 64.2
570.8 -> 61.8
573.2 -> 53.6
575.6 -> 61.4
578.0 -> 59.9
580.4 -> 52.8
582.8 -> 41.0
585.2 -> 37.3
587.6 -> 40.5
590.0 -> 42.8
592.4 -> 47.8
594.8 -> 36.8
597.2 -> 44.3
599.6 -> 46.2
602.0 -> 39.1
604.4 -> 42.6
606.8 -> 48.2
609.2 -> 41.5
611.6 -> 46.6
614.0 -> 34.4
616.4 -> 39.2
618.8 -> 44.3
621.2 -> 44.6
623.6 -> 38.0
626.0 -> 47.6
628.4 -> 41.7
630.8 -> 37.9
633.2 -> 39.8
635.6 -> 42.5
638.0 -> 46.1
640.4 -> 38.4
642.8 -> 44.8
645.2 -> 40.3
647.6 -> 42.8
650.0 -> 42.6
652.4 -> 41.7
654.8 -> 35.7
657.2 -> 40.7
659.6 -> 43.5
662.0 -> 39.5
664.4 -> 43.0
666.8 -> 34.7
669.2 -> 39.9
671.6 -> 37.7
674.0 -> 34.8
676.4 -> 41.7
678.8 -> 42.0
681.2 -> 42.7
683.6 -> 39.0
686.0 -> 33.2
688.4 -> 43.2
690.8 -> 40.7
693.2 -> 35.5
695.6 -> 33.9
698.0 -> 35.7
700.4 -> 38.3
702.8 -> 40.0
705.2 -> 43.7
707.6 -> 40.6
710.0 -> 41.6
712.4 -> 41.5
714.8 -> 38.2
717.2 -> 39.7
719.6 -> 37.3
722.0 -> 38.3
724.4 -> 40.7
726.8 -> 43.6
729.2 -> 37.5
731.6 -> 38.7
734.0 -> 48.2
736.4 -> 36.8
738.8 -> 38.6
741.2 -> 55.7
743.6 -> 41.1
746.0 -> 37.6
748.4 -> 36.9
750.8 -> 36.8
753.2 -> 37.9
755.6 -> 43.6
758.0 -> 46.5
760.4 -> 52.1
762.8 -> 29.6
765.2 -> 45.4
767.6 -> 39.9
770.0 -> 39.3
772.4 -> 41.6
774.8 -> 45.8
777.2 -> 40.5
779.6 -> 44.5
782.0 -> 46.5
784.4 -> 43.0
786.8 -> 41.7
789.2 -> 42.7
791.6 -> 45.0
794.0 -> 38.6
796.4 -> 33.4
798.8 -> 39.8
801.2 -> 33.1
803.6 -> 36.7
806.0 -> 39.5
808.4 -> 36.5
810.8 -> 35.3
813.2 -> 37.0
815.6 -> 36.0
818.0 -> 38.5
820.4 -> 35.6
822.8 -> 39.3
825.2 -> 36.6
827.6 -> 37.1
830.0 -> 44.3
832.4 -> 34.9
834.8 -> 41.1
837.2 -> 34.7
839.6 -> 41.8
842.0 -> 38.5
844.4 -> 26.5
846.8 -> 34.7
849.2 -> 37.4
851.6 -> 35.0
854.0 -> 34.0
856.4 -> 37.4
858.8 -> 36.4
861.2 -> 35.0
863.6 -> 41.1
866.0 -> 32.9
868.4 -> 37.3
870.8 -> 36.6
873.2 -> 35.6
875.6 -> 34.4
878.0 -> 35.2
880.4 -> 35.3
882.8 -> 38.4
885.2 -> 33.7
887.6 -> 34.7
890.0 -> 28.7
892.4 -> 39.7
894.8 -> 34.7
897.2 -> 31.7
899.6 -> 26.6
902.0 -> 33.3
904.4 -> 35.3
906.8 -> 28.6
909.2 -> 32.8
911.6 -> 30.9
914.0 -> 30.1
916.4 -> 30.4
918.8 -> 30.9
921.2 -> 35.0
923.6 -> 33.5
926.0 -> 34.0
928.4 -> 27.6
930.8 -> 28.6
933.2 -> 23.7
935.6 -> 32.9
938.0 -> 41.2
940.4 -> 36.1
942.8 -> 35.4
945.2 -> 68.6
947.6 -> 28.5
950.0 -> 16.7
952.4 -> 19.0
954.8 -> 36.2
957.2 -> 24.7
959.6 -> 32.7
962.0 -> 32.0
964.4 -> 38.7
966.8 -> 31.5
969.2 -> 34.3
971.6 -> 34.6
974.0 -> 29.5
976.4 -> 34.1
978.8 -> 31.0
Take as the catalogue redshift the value 0.131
